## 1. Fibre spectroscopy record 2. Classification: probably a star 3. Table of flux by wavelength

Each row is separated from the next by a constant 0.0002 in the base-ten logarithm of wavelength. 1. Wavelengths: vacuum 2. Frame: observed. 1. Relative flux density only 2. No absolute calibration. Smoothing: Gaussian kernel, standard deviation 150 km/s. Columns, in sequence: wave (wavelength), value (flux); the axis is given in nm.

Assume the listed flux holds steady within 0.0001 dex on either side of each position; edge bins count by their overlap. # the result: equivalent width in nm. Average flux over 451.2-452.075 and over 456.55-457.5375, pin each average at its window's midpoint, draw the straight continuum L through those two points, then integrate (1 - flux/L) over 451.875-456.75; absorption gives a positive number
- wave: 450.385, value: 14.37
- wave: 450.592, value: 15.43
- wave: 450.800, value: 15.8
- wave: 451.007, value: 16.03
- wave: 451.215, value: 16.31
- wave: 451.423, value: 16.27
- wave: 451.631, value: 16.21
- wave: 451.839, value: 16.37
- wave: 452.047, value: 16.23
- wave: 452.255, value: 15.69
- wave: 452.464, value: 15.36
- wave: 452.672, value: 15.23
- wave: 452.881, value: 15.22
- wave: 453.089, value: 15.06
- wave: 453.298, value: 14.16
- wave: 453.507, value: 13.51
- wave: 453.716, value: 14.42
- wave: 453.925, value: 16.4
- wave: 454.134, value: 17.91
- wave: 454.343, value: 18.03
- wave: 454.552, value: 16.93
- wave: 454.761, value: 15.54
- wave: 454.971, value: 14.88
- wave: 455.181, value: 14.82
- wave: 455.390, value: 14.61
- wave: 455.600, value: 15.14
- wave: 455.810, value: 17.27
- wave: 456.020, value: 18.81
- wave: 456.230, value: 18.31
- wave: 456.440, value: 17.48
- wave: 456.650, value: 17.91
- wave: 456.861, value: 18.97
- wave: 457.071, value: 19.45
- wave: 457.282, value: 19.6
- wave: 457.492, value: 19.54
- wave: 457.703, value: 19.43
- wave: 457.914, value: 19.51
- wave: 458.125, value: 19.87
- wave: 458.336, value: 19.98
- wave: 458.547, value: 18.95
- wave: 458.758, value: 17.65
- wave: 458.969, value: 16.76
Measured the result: 0.45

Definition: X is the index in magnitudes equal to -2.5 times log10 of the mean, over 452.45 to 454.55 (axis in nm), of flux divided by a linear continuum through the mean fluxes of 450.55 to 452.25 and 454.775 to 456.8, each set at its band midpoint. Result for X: 0.049 mag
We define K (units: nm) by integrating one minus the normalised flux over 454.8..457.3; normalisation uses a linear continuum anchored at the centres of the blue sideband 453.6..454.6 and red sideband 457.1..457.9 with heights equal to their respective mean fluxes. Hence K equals 0.16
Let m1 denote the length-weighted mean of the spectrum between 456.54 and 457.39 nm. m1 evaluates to 19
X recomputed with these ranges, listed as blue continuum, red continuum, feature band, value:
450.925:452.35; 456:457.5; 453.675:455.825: 0.11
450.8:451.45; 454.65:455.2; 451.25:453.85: 0.03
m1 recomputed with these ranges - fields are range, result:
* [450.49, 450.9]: 15.6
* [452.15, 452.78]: 15.4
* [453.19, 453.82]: 14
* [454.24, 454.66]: 17.5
